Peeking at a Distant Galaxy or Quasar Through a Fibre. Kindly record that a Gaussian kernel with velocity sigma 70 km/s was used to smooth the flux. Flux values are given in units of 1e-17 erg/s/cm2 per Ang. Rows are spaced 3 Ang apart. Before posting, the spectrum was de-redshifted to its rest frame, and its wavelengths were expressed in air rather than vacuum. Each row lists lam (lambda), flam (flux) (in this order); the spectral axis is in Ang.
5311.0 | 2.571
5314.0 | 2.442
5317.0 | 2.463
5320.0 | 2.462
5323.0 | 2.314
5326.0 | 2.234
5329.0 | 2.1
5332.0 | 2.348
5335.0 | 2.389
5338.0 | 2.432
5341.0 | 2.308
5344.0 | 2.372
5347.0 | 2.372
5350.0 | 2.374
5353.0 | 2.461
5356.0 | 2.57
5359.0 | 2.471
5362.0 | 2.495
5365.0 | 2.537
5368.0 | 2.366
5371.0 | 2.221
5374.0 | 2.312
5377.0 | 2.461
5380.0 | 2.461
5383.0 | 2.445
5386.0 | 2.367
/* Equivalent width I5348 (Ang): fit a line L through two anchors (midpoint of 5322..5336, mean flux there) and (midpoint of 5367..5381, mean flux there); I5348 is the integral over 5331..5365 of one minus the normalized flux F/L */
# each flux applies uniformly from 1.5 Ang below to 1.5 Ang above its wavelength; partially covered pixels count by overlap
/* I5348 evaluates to -1.7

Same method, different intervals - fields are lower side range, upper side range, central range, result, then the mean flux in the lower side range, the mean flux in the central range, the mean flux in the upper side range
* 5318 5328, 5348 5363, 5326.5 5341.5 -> 0.4 Ang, 2.33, 2.31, 2.47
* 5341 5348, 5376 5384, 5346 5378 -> -0.2 Ang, 2.36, 2.42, 2.46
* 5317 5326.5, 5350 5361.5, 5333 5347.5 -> 0.3 Ang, 2.37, 2.37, 2.48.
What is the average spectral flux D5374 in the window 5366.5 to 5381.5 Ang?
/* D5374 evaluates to 2.36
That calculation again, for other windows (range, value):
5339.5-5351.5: 2.36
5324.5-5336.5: 2.27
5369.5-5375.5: 2.27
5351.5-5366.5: 2.51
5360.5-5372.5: 2.4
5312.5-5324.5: 2.42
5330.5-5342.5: 2.37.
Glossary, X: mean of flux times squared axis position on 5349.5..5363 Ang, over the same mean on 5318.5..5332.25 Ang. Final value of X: 1.10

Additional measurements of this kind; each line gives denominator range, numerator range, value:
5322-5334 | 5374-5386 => 1.10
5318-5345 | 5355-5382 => 1.06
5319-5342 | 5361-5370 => 1.07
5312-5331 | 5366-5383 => 1.04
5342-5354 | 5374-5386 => 1.03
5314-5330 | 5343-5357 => 1.05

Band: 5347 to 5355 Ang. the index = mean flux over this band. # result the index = 2.42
